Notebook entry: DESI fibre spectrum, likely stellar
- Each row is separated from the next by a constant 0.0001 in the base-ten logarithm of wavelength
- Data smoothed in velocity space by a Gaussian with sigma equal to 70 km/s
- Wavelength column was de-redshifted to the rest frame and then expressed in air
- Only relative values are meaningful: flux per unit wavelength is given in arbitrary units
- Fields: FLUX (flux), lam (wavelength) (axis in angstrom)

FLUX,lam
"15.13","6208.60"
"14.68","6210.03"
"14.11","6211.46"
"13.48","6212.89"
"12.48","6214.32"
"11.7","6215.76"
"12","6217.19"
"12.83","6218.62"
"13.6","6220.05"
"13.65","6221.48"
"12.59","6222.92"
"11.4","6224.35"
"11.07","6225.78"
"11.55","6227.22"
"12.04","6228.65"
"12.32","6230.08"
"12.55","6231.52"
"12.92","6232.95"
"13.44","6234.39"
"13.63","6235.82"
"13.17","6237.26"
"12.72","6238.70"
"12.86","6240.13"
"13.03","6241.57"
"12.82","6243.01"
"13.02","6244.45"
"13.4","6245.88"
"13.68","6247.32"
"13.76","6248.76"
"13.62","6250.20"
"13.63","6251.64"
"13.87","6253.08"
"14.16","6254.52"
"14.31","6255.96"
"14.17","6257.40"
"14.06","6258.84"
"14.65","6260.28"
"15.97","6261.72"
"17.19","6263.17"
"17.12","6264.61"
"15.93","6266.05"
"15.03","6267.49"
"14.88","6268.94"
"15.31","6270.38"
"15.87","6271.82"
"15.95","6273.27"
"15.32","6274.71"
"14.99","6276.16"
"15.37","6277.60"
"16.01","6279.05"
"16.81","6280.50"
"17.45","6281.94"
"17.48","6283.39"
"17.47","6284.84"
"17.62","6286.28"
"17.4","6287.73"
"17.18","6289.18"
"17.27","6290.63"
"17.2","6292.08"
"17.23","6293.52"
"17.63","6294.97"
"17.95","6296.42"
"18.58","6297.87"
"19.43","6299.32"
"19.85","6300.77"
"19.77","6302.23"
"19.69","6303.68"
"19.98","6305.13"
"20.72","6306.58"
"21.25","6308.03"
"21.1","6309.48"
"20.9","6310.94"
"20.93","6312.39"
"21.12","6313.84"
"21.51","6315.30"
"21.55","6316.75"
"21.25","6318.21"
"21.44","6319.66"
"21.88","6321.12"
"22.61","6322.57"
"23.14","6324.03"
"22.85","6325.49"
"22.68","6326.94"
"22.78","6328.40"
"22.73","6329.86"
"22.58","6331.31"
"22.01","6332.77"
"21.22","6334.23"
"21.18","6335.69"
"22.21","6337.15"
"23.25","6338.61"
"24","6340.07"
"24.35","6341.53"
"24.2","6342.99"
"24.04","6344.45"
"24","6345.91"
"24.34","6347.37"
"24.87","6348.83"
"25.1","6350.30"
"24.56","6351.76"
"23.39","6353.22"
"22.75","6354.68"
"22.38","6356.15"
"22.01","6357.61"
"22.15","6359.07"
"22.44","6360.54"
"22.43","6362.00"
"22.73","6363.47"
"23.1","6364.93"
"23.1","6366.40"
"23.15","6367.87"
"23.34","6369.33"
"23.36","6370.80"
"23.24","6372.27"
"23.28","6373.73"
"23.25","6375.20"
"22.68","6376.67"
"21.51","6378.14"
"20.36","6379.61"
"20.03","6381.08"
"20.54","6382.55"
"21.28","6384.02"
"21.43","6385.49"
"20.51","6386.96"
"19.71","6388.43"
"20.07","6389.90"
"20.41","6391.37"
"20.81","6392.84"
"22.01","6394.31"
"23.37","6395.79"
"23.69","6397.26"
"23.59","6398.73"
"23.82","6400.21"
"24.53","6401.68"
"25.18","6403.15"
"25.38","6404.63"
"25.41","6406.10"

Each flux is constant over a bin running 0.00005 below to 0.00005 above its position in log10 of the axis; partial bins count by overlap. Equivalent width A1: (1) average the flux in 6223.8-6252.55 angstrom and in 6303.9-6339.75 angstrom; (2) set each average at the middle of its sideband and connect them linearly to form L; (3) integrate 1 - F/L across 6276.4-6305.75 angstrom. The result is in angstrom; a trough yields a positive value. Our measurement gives 1.11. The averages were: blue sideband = 12.8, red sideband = 21.8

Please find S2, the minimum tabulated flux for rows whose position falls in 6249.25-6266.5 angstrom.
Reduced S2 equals 13.62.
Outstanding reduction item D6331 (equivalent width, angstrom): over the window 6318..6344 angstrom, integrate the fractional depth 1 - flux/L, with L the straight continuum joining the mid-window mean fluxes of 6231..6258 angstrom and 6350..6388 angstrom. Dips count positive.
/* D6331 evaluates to -3.91 angstrom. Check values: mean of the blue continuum 13.4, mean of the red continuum 22.4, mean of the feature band 22.6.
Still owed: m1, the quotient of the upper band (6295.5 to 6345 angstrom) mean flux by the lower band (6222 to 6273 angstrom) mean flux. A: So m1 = 1.57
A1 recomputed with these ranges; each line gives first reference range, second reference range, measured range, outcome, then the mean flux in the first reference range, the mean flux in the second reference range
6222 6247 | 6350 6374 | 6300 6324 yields -2.6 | 12.6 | 23.1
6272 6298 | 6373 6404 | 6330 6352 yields -4.2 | 16.9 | 22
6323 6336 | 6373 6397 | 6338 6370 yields -2.2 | 22.4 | 21.4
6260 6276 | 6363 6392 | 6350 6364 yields -1.5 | 15.7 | 21.9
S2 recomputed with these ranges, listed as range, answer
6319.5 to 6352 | 21.18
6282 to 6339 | 17.18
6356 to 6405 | 19.71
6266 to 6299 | 14.88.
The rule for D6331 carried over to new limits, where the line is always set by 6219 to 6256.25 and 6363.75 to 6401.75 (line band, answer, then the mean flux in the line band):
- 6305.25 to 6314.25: -1.7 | 20.9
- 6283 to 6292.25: -0.7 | 17.4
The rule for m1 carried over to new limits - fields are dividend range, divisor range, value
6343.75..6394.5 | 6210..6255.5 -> 1.73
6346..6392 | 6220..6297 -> 1.52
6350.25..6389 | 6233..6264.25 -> 1.61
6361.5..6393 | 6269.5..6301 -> 1.28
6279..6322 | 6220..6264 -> 1.44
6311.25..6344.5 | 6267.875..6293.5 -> 1.36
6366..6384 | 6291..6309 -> 1.16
